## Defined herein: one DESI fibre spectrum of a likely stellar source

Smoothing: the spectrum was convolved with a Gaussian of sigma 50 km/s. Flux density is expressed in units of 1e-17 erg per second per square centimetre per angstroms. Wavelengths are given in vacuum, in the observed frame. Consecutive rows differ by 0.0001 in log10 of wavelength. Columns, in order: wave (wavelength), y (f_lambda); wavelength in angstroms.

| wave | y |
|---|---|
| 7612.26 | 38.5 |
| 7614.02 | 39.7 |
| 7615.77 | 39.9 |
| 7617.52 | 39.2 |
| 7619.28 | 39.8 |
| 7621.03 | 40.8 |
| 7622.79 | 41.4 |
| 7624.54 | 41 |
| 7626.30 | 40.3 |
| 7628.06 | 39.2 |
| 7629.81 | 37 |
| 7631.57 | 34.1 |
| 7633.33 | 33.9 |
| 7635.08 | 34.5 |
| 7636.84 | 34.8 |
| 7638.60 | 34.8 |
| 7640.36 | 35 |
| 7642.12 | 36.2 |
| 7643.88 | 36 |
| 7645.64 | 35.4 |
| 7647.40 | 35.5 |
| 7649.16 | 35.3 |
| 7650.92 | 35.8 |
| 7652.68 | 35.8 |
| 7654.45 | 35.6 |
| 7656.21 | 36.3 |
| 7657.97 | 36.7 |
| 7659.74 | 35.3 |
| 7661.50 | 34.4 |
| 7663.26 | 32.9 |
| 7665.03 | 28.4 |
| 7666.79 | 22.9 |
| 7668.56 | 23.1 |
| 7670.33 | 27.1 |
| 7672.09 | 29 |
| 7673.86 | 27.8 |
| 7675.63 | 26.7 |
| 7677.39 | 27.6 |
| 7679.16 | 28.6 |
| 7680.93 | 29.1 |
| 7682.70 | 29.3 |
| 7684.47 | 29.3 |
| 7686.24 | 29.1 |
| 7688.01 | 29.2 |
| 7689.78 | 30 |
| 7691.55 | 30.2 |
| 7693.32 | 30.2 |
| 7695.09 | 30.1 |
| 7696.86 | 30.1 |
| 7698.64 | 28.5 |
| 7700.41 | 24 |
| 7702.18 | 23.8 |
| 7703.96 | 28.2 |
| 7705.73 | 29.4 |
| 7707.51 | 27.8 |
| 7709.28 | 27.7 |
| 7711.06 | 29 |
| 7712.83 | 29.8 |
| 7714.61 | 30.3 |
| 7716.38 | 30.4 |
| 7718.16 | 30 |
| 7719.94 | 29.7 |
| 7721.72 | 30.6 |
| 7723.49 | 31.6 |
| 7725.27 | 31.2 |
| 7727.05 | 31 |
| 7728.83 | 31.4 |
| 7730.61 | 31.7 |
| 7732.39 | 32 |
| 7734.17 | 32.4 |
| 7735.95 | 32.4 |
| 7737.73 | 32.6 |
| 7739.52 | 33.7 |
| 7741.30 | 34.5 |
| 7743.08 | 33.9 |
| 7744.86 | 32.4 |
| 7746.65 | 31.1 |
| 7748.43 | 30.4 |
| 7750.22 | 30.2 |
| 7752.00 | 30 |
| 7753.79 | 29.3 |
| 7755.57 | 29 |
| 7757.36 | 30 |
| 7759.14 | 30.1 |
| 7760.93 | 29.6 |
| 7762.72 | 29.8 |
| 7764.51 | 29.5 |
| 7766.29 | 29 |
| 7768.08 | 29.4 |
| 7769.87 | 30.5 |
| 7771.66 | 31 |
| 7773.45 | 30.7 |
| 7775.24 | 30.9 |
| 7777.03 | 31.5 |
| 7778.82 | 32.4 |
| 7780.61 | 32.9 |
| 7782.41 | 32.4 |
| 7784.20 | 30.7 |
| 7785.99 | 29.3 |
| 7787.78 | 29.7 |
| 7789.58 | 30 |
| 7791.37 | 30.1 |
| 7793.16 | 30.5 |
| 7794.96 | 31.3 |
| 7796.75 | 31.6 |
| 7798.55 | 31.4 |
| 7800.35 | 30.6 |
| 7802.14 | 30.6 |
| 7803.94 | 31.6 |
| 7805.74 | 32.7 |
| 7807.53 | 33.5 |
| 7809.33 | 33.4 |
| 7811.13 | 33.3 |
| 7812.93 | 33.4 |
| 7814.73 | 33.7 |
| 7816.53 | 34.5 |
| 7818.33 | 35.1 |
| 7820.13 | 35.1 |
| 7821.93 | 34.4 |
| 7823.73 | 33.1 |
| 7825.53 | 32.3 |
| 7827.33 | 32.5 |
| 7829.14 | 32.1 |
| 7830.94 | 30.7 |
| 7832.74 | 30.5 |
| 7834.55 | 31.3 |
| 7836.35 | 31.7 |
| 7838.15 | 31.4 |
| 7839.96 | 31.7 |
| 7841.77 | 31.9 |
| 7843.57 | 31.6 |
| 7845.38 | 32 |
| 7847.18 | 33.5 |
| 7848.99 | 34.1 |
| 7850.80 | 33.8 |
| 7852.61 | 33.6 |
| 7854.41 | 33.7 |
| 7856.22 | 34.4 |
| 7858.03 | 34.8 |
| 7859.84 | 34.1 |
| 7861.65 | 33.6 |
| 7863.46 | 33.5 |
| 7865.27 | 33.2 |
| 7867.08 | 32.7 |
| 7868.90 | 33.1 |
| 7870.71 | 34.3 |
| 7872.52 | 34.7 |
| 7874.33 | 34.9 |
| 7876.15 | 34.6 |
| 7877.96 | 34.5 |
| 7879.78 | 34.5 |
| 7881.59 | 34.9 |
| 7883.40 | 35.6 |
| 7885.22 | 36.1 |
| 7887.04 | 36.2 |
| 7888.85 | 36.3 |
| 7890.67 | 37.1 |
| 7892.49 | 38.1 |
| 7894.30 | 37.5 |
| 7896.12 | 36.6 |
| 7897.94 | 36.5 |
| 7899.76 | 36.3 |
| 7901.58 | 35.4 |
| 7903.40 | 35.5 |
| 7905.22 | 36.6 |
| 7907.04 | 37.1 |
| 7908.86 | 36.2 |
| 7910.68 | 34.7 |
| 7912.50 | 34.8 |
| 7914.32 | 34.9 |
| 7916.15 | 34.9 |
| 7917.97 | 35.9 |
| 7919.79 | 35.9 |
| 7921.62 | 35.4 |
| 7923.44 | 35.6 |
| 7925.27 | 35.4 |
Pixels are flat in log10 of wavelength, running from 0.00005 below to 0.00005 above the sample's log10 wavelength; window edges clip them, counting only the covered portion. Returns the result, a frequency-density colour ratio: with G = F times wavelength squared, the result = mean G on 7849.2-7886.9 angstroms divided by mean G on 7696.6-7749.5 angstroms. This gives 1.17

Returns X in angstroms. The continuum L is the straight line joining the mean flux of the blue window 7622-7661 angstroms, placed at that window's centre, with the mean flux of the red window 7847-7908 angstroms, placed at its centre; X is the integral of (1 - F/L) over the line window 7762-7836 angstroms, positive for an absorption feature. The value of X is 7.9 angstroms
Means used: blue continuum 36.3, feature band 31.7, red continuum 35.1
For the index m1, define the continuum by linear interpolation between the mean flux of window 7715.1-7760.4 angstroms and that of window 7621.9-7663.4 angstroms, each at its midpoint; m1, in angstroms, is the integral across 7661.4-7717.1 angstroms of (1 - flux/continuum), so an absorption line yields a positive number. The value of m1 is 8.7 angstroms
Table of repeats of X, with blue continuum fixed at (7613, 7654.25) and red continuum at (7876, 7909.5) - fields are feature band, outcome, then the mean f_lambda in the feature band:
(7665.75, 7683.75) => 4.8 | 27.2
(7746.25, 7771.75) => 4.7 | 29.9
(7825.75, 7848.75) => 2.9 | 31.8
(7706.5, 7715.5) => 1.9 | 28.9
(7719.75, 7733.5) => 2.1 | 31.3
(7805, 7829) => 1.9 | 33.6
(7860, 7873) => 0.9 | 33.6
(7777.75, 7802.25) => 3.7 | 31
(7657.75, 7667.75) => 1.5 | 31.4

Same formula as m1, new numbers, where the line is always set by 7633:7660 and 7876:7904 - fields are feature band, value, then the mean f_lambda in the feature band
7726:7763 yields 4.5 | 31.3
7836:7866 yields 2.4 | 33.1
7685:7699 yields 2.3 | 29.7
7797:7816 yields 1.8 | 32.4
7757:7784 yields 3.8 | 30.7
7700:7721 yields 4.2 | 28.5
